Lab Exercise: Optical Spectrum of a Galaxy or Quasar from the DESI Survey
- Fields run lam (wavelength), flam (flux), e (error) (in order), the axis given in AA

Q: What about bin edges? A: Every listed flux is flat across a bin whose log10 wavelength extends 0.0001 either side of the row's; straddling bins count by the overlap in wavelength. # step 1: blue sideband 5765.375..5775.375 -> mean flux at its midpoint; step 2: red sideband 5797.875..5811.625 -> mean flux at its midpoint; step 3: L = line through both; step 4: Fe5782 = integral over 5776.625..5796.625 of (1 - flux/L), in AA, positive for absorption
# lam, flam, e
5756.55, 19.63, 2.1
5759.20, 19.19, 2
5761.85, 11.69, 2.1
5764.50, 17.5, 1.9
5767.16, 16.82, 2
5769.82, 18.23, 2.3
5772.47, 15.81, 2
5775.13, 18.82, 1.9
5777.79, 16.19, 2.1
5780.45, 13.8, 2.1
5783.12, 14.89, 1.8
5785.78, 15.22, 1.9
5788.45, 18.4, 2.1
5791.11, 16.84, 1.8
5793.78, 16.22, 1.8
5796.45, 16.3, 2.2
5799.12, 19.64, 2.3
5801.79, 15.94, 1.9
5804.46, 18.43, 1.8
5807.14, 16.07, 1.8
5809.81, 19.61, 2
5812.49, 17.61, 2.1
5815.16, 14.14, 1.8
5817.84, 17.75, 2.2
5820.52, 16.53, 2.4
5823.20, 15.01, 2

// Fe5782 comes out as 1.84 AA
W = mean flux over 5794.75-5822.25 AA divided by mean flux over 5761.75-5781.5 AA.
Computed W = 1.0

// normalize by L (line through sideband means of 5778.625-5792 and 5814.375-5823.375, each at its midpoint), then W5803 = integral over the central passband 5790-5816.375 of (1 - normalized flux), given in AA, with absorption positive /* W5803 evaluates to -1.90 AA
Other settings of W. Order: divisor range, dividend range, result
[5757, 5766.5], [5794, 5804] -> 1.05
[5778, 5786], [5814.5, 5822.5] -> 1.10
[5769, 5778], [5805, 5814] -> 1.02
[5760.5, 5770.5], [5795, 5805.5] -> 1.10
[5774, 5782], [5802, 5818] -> 1.06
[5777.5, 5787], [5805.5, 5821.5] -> 1.14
